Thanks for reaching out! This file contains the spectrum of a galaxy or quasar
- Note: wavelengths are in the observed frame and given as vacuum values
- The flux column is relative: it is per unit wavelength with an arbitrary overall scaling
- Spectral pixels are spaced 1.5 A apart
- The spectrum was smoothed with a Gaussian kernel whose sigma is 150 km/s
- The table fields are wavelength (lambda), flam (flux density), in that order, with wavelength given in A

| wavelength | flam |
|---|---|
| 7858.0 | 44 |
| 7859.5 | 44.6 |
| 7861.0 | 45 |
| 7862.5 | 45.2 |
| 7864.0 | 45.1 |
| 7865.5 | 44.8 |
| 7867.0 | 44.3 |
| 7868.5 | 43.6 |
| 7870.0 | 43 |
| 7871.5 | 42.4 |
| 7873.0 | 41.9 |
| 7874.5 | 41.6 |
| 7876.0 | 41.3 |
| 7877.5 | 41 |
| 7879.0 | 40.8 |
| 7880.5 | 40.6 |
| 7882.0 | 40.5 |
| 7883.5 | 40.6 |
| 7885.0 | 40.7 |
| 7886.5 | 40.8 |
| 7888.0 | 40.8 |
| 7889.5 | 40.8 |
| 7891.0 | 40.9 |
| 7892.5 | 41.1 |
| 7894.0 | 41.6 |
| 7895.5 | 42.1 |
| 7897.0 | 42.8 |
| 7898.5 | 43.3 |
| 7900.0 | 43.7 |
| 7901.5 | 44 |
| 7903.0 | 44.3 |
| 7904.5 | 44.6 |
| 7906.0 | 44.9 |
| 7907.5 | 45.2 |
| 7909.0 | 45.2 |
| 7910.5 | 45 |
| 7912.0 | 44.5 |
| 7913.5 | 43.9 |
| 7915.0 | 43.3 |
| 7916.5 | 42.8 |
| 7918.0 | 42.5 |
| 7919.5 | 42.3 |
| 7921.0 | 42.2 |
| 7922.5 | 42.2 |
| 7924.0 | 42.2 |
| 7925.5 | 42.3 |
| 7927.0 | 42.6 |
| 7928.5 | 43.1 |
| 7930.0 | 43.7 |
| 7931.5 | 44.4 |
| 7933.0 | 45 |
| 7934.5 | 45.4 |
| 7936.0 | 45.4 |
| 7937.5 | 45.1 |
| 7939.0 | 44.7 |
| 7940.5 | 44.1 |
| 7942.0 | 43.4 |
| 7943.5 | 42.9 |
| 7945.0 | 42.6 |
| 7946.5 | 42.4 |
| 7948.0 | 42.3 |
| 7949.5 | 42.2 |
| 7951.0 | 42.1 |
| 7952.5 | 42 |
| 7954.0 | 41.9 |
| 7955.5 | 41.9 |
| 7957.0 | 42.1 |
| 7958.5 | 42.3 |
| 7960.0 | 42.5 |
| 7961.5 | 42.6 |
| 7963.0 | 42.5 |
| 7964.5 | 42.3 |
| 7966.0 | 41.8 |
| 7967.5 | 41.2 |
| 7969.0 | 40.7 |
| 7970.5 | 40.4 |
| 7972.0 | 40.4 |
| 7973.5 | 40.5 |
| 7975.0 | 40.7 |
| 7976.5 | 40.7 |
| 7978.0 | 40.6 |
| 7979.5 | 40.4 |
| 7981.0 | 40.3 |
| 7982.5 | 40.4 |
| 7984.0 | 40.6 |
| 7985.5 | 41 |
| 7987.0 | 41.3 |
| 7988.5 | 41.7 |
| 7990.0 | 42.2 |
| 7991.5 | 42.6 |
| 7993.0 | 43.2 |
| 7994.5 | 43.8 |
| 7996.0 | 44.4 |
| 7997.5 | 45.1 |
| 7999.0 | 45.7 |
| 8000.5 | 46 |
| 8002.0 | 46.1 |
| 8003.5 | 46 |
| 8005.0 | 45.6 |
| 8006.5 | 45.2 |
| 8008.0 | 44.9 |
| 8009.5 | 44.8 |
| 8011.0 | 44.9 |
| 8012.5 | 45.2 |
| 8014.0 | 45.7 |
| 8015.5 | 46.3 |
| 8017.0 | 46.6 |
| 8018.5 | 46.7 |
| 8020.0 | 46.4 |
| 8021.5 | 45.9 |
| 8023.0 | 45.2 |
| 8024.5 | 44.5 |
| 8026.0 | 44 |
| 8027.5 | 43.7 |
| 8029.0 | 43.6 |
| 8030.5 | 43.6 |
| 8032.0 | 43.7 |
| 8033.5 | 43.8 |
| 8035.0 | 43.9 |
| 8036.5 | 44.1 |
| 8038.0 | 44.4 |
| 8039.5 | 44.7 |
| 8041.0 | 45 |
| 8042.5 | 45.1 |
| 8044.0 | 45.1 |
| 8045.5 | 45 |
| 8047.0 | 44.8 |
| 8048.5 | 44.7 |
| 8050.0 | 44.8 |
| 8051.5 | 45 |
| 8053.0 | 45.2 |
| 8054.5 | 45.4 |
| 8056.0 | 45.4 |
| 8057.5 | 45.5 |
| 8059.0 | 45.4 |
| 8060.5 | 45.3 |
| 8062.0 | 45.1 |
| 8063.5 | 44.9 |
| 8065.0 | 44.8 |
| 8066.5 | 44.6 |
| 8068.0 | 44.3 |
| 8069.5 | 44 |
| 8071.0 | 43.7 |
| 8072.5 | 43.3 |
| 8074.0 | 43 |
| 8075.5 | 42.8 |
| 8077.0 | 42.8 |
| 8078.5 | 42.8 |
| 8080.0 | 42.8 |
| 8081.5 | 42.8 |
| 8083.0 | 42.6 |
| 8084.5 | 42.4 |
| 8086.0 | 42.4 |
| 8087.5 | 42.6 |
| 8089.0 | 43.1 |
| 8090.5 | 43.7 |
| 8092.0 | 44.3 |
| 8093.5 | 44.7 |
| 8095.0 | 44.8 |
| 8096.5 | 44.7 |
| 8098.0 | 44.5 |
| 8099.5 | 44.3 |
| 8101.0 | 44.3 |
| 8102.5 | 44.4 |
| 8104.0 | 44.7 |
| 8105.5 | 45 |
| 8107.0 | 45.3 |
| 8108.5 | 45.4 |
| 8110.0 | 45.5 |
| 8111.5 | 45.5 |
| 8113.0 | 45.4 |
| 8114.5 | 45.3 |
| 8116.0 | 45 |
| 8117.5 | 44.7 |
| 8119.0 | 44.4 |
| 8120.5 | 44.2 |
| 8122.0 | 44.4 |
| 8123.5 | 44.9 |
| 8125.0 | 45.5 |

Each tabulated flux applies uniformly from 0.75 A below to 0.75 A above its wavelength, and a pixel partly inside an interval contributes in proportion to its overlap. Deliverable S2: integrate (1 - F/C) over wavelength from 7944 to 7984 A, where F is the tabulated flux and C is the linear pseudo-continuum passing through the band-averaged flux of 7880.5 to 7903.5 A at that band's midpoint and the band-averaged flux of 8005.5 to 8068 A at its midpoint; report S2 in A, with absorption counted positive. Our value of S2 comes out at 1.7 A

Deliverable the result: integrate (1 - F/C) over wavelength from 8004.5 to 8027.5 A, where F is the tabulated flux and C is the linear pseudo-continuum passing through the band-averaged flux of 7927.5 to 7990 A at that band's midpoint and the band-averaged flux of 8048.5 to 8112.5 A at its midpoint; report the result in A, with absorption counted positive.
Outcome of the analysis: -1.2 A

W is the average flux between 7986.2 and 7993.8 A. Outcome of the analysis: 42.2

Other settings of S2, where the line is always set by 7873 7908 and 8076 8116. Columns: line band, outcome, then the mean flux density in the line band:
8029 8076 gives -0.93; 44.5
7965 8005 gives 0.66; 42.3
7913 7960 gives -0.60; 43.1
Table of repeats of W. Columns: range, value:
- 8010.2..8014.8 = 45.3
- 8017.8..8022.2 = 46.3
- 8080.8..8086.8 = 42.5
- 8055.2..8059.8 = 45.4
